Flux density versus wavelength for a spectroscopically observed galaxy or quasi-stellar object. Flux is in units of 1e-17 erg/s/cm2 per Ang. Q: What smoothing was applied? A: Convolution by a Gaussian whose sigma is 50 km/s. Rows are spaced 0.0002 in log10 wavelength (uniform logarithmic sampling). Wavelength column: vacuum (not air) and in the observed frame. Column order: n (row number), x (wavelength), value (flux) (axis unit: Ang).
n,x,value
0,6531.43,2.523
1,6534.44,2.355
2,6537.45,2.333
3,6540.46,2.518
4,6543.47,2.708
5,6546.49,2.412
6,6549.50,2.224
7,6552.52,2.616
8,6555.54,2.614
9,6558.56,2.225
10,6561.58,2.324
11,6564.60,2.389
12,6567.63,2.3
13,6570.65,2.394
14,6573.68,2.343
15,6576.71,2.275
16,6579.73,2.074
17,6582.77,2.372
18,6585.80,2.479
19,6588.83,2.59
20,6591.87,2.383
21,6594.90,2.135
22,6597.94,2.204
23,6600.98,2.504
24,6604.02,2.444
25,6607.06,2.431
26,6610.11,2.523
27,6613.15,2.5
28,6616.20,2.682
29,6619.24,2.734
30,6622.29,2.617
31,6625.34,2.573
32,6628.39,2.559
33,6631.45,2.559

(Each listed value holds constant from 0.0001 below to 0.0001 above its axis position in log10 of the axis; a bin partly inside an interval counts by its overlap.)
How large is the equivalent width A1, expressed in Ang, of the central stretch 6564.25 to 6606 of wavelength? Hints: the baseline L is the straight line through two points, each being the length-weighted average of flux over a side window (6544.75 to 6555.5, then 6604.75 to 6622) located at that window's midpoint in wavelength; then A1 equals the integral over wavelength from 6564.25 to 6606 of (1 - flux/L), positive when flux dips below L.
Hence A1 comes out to 2.8 Ang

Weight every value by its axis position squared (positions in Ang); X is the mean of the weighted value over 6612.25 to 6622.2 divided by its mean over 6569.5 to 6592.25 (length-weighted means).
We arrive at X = 1.13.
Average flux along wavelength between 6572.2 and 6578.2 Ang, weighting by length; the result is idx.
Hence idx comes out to 2.31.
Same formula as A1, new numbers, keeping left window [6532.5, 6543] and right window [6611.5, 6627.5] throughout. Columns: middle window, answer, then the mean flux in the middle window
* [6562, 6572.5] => 0.62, 2.36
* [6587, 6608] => 1.52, 2.39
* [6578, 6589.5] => 0.81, 2.36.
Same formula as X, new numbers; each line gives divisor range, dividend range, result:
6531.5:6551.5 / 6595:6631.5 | 1.05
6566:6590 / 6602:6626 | 1.10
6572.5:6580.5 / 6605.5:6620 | 1.16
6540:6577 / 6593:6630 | 1.05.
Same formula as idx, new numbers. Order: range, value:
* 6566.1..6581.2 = 2.28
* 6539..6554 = 2.5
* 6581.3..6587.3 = 2.43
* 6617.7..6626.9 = 2.64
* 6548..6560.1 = 2.42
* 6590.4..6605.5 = 2.33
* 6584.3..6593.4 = 2.48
